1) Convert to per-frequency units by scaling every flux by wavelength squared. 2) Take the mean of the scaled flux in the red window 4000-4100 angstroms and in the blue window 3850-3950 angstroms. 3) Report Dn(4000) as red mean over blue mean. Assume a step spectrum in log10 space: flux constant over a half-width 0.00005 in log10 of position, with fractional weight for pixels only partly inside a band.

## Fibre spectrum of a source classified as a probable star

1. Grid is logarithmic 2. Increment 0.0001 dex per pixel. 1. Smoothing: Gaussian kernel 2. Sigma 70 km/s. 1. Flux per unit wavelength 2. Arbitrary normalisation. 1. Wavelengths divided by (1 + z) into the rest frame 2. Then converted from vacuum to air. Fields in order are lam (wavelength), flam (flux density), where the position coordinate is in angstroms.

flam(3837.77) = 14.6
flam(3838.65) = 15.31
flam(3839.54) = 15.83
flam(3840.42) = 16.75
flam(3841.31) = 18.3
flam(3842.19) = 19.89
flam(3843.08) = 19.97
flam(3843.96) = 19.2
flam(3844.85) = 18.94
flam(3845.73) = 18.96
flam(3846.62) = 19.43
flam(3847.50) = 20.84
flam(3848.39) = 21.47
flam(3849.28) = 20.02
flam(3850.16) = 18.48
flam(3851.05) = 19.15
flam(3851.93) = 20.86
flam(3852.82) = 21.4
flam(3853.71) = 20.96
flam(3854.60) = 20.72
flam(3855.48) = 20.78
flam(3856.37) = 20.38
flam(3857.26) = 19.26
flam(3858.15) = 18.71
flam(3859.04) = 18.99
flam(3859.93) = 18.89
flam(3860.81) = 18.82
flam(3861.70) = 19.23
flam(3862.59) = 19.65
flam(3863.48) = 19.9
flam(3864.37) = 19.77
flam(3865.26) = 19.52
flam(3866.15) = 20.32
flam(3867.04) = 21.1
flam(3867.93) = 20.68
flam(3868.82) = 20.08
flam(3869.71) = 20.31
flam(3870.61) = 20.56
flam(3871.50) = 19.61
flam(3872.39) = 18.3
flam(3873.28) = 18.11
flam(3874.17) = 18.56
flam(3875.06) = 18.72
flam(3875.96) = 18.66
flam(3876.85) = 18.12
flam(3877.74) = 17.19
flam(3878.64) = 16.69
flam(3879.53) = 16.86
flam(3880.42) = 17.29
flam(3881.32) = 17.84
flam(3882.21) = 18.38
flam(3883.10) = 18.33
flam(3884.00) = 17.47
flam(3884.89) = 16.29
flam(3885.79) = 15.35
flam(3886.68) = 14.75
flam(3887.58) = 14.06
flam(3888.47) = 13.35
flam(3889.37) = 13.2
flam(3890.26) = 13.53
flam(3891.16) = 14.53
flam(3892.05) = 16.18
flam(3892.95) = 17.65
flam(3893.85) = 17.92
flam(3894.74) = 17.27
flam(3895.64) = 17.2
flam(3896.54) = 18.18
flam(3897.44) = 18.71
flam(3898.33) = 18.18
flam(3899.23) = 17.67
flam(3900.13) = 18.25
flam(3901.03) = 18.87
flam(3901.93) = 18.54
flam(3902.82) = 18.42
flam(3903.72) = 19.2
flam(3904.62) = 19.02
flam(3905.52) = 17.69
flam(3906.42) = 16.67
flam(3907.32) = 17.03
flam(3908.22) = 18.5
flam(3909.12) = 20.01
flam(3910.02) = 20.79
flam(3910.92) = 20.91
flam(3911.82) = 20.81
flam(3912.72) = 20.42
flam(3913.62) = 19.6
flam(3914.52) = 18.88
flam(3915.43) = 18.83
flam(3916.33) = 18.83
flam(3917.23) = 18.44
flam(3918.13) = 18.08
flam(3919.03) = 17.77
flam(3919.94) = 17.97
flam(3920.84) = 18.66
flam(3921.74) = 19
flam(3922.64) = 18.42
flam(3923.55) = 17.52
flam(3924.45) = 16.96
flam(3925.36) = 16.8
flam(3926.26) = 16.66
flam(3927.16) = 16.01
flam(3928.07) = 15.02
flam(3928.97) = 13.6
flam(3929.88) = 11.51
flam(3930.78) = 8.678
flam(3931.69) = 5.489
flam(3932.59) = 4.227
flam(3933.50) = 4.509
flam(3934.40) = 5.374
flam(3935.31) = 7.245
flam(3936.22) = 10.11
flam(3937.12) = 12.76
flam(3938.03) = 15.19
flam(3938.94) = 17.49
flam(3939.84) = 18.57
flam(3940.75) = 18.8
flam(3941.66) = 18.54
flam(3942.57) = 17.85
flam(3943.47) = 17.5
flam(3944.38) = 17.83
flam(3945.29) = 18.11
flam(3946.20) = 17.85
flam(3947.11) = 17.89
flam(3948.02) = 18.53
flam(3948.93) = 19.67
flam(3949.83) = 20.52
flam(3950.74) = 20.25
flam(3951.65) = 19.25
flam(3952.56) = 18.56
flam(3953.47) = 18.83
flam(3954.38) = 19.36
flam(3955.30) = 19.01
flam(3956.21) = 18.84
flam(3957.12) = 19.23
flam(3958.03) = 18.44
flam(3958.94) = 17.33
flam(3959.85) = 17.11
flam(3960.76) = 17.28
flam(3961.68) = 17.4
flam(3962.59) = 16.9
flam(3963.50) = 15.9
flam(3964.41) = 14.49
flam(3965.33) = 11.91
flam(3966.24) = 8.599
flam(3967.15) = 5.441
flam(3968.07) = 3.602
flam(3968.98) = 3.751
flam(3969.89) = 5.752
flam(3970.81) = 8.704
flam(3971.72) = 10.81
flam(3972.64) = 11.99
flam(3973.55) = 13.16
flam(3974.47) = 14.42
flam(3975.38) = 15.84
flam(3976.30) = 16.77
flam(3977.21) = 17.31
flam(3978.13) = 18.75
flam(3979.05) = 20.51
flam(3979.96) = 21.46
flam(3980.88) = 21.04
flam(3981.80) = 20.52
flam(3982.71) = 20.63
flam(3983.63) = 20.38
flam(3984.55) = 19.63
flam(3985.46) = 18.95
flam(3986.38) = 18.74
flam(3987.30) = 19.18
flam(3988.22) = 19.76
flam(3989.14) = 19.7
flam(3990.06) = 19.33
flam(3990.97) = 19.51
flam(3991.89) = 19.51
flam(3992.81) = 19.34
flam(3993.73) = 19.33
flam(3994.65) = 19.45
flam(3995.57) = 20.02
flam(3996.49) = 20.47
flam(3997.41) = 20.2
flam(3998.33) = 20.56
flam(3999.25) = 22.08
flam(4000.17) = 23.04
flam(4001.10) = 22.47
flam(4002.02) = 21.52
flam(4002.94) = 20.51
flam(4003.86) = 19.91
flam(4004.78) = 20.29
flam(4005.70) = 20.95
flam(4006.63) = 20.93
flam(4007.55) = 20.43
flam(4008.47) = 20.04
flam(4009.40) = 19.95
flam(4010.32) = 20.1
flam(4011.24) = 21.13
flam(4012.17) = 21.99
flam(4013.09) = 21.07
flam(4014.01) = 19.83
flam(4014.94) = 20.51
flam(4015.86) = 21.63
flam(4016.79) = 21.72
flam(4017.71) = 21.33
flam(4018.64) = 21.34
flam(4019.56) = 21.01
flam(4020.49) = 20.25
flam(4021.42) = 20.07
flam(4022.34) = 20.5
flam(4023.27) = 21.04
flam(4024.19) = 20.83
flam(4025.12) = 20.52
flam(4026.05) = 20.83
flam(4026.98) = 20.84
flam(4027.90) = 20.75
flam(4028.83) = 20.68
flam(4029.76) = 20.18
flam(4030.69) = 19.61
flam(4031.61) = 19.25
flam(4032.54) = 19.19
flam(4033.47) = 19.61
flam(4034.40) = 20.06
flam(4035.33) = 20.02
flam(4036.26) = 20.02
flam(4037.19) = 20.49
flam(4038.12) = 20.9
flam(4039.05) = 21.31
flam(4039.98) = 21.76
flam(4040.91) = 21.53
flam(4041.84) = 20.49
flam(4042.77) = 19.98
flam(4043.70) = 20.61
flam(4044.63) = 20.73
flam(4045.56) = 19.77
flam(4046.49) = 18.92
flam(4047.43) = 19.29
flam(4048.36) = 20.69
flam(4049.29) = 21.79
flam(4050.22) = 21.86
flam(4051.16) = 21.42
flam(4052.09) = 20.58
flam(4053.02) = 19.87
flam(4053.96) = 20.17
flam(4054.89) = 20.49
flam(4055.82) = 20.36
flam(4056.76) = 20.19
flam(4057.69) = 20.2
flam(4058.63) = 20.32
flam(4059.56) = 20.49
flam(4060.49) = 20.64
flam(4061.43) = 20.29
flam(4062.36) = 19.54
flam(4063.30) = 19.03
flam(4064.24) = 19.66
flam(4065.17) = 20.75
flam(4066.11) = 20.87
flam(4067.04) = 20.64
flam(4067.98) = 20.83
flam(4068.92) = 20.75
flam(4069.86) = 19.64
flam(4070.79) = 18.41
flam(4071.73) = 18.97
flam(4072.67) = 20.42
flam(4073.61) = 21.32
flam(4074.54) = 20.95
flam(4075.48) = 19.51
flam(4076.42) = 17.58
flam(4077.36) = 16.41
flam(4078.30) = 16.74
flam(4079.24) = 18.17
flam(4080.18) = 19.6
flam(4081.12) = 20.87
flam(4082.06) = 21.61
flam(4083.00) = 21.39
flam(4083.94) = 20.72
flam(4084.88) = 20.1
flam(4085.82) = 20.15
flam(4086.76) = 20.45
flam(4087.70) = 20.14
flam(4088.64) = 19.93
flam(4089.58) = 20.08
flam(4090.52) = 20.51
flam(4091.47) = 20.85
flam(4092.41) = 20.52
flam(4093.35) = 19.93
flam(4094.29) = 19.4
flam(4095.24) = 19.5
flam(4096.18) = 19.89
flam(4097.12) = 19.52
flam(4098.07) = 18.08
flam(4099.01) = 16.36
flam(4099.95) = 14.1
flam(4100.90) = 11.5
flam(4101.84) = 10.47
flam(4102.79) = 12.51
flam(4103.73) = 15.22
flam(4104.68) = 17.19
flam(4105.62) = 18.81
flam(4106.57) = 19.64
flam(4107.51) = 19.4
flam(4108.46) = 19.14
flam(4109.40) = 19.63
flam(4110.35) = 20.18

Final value 1.26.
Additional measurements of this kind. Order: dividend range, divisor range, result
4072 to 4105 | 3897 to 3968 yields 1.22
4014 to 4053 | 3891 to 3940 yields 1.34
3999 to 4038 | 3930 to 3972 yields 1.49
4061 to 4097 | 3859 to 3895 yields 1.23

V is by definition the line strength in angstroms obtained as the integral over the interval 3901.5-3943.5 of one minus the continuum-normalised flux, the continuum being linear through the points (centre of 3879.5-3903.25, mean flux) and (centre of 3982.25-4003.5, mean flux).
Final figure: 3.9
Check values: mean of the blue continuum 16.8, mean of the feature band 16.1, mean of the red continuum 20.2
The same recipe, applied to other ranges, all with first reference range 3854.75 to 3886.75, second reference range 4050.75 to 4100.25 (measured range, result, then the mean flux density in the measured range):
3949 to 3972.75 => 5.6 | 14.7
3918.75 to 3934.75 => 4.6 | 13.6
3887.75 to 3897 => 1.5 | 15.8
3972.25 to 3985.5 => 0.8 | 18.1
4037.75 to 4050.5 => -0.7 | 20.7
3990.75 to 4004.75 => -0.8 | 20.5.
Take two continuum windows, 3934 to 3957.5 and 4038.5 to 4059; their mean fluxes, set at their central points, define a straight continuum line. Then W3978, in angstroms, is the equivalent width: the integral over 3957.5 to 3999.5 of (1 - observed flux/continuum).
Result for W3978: 3.88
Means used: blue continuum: 17.1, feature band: 16.6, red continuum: 20.6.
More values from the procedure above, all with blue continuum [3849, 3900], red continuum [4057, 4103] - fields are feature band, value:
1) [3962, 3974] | 5.5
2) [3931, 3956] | 4.2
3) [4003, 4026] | -2.2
